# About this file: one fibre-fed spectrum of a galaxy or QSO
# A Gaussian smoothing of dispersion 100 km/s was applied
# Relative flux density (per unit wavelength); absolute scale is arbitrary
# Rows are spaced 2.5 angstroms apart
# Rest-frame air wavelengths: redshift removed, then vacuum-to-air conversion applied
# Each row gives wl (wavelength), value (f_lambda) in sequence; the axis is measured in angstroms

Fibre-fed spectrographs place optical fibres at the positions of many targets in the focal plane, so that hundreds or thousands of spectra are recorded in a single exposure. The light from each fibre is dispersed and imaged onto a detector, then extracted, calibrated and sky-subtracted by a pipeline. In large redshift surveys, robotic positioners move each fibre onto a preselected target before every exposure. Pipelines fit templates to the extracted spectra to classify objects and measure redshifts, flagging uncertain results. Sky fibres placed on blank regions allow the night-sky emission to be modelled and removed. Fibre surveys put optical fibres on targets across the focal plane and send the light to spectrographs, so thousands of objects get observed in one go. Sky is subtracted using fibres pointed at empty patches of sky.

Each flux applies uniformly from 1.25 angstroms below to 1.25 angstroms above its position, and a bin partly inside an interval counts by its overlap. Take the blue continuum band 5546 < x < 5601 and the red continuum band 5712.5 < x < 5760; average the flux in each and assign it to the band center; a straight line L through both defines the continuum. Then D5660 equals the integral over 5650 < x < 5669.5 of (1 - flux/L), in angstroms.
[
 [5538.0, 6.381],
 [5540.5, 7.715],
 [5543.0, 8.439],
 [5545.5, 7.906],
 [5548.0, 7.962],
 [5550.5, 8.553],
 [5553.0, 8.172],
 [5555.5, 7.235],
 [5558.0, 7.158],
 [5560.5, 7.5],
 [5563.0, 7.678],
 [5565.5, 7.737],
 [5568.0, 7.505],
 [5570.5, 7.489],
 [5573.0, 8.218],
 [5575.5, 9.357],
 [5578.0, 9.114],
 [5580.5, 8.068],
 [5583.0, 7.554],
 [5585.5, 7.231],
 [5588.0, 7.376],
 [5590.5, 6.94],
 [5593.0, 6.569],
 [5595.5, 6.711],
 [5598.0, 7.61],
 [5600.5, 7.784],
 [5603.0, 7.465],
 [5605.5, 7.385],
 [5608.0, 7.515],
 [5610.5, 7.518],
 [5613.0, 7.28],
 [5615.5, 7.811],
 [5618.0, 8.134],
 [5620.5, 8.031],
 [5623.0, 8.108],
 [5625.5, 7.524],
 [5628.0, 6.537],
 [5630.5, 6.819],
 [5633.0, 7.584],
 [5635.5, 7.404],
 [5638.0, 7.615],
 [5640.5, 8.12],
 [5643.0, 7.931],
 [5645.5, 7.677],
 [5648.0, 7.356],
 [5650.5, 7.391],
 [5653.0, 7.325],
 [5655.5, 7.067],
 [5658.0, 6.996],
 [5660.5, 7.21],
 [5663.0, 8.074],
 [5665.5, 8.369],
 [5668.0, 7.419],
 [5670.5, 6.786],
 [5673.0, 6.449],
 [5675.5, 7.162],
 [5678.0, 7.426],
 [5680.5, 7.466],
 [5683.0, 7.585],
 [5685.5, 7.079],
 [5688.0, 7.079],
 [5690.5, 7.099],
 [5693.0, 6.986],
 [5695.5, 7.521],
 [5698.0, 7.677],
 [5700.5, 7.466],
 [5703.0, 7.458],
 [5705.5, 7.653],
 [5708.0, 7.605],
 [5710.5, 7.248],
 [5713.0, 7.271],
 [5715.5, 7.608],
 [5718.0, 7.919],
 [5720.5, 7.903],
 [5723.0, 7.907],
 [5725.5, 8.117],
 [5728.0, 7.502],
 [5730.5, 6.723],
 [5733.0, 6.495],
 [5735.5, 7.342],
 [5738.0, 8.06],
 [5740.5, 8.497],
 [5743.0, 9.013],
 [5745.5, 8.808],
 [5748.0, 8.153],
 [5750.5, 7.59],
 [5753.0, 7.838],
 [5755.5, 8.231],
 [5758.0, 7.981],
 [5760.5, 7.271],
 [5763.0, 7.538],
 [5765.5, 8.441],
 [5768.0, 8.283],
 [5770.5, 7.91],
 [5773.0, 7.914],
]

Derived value 0.76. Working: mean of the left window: 7.71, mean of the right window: 7.84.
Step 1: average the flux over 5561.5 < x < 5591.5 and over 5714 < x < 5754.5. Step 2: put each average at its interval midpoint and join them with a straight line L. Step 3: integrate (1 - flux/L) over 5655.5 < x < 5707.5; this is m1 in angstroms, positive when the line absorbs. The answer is 3.3 angstroms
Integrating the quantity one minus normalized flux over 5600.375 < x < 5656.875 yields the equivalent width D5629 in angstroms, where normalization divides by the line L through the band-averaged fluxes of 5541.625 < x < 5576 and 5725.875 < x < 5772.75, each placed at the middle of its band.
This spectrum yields 2.5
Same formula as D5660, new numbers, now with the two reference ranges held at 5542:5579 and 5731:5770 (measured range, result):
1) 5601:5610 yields 0.6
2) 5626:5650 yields 1.6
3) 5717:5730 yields 0.2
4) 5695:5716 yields 1.2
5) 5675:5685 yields 0.7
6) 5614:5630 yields 0.7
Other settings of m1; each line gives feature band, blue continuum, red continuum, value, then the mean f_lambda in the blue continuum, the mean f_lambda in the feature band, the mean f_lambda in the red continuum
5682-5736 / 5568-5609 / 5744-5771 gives 3.3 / 7.65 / 7.42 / 8.02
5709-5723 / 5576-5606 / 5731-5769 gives 0.4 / 7.53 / 7.62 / 7.94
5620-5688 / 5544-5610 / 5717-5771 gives 3.2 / 7.69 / 7.41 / 7.89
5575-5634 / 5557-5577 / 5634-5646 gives 1.8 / 7.85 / 7.56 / 7.75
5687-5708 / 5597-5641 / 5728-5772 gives 1.0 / 7.56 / 7.38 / 7.88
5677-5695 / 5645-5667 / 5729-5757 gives 0.9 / 7.49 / 7.25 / 7.88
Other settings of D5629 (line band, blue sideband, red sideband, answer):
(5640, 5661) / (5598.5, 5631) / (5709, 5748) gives 0.5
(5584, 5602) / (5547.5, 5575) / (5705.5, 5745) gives 1.4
